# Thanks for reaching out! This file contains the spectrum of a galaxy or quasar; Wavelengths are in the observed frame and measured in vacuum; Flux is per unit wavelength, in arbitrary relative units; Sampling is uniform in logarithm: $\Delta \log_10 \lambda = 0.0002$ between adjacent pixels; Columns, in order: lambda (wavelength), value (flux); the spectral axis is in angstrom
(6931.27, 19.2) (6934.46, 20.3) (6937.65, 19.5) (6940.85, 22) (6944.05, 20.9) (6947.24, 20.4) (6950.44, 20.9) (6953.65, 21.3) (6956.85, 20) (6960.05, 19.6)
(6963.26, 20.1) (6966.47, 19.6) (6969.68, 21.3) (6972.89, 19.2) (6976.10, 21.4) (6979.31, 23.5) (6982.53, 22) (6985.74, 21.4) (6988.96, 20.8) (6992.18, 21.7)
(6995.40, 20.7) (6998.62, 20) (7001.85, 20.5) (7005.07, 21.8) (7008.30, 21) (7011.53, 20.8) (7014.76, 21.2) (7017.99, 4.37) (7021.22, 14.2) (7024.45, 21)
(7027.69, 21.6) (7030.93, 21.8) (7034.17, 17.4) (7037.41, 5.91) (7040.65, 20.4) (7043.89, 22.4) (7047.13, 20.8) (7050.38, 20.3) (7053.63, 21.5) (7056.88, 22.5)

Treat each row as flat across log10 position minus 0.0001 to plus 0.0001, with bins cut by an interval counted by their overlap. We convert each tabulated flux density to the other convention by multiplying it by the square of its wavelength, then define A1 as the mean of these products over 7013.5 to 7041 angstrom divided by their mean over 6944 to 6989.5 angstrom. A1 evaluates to 0.79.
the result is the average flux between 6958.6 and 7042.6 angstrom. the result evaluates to 19.4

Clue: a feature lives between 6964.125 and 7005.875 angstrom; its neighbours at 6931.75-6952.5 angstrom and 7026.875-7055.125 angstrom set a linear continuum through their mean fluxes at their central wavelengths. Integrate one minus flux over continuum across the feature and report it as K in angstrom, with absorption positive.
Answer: -2.3 angstrom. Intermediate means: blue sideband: 20.6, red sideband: 19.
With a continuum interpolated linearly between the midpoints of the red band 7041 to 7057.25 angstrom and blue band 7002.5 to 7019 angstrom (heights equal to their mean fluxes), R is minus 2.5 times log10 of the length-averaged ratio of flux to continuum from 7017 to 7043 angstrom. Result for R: 0.22 mag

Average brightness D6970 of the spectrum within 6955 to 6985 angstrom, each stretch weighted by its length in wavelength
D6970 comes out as 20.8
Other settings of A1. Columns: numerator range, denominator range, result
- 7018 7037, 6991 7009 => 0.82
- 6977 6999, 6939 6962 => 1.05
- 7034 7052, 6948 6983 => 0.88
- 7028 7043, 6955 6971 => 0.87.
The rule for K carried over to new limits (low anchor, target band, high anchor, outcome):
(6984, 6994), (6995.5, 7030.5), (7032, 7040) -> -3.4 angstrom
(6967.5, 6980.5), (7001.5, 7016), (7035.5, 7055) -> -0.9 angstrom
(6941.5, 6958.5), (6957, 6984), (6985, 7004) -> 0.0 angstrom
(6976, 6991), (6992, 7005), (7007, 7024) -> -0.9 angstrom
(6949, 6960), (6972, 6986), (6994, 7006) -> -0.7 angstrom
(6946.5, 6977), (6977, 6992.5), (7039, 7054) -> -1.0 angstrom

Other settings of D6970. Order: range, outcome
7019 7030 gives 18.3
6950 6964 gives 20.3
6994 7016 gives 20.8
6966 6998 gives 21.2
